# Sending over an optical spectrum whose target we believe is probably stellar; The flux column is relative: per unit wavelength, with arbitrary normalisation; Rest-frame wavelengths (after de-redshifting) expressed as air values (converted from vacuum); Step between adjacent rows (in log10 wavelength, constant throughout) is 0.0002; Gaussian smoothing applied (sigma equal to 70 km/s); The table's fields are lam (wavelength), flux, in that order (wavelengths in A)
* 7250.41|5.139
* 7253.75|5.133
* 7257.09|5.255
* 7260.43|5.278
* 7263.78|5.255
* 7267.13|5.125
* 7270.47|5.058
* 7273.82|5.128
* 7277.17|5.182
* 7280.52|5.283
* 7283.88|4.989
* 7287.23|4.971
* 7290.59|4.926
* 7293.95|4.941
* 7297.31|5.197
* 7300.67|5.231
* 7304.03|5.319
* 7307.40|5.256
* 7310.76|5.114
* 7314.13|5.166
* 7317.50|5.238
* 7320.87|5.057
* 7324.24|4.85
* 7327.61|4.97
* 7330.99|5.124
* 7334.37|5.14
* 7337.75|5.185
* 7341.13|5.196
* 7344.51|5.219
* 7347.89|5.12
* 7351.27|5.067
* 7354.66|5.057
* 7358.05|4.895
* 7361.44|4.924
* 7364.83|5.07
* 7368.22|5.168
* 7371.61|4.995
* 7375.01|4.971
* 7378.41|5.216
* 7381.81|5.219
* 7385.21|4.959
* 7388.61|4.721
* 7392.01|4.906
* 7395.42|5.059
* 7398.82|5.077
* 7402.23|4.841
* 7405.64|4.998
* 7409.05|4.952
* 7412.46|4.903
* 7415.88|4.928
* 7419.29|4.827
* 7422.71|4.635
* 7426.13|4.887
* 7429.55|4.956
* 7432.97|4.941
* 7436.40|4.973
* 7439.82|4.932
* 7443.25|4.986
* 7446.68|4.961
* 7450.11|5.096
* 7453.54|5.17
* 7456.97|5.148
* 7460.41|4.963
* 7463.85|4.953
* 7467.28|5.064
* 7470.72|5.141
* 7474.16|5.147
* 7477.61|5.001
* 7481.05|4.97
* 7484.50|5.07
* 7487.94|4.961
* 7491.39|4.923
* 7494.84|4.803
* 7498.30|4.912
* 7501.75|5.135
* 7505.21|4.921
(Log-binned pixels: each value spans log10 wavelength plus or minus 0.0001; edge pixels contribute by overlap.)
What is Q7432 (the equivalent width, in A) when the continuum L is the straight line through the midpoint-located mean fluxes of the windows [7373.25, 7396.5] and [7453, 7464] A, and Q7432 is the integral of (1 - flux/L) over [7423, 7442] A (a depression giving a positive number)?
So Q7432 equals 0.5 A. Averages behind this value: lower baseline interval 5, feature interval 4.92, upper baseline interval 5.06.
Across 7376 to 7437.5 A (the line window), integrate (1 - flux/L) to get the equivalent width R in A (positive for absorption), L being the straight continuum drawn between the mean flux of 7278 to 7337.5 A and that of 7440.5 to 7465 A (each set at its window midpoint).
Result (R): 1.38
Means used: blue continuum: 5.11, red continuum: 5.04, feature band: 4.94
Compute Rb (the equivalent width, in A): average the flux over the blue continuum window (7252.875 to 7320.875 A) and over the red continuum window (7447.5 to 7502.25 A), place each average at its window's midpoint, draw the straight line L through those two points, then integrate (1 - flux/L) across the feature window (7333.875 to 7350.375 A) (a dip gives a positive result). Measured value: -0.2 A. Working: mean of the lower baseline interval 5.15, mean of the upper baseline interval 5.03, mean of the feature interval 5.17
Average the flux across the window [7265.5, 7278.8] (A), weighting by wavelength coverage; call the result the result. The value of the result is 5.13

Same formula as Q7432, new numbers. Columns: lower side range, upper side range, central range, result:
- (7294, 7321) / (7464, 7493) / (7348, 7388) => 0.71 A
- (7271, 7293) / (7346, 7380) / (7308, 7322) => -0.26 A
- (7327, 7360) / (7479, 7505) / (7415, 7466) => 0.54 A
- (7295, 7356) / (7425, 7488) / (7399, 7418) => 0.48 A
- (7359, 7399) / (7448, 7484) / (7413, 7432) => 0.71 A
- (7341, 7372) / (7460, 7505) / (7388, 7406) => 0.38 A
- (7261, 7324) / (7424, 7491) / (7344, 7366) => 0.20 A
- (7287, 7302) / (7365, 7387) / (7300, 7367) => -0.51 A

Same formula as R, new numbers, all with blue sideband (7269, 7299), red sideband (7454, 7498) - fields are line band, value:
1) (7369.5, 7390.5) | 0.1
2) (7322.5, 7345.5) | -0.2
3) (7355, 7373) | 0.1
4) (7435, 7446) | 0.1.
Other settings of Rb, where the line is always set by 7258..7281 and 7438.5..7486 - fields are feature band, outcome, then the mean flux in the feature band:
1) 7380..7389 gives 0.17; 5.01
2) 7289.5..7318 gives 0.02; 5.16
